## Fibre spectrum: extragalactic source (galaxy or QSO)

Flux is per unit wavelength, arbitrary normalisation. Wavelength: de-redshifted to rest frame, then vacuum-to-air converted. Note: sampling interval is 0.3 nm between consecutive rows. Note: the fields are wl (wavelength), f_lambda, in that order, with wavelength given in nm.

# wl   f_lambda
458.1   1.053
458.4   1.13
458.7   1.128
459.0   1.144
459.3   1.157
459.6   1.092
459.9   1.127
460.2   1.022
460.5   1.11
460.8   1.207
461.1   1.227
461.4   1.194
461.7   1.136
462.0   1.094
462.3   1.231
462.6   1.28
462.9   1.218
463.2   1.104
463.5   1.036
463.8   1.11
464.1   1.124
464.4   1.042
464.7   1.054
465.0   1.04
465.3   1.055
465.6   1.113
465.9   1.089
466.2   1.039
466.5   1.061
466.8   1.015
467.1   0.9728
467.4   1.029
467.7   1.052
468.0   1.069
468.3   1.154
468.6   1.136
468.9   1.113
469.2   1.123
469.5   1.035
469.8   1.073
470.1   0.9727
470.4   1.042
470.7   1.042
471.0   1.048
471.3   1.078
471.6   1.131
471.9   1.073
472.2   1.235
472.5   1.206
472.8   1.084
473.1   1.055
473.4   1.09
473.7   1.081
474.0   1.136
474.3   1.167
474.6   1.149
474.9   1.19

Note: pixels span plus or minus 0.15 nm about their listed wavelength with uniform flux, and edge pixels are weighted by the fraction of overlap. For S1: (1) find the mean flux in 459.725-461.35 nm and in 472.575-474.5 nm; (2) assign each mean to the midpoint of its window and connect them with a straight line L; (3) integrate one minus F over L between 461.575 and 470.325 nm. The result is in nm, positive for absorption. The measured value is 0.30 nm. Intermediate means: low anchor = 1.14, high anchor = 1.11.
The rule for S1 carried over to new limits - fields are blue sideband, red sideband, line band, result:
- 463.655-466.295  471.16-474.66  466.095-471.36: 0.19 nm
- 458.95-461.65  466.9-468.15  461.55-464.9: -0.10 nm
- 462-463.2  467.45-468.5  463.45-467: 0.26 nm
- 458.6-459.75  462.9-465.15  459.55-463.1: -0.17 nm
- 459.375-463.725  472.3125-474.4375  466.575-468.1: 0.14 nm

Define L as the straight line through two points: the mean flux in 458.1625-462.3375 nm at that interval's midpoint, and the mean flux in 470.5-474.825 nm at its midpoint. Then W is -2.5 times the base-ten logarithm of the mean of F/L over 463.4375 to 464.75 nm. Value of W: 0.05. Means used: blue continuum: 1.14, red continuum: 1.11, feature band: 1.08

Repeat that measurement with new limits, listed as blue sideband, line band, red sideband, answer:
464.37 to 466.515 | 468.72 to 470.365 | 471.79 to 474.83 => 0.035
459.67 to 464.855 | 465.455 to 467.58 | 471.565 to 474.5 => 0.086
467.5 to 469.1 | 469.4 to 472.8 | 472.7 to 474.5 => 0.018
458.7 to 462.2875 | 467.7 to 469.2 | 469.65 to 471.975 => -0.036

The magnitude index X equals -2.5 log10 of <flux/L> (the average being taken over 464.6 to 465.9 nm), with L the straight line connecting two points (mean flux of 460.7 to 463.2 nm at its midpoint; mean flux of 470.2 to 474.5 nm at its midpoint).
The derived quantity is 0.09 mag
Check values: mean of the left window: 1.19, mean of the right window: 1.1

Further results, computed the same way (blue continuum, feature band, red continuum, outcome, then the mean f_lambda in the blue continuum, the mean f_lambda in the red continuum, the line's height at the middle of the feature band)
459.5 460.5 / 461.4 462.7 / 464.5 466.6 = -0.10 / 1.08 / 1.06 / 1.08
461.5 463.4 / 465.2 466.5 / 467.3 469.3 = 0.06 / 1.17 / 1.1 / 1.13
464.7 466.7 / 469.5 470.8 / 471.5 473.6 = 0.07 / 1.06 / 1.12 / 1.1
